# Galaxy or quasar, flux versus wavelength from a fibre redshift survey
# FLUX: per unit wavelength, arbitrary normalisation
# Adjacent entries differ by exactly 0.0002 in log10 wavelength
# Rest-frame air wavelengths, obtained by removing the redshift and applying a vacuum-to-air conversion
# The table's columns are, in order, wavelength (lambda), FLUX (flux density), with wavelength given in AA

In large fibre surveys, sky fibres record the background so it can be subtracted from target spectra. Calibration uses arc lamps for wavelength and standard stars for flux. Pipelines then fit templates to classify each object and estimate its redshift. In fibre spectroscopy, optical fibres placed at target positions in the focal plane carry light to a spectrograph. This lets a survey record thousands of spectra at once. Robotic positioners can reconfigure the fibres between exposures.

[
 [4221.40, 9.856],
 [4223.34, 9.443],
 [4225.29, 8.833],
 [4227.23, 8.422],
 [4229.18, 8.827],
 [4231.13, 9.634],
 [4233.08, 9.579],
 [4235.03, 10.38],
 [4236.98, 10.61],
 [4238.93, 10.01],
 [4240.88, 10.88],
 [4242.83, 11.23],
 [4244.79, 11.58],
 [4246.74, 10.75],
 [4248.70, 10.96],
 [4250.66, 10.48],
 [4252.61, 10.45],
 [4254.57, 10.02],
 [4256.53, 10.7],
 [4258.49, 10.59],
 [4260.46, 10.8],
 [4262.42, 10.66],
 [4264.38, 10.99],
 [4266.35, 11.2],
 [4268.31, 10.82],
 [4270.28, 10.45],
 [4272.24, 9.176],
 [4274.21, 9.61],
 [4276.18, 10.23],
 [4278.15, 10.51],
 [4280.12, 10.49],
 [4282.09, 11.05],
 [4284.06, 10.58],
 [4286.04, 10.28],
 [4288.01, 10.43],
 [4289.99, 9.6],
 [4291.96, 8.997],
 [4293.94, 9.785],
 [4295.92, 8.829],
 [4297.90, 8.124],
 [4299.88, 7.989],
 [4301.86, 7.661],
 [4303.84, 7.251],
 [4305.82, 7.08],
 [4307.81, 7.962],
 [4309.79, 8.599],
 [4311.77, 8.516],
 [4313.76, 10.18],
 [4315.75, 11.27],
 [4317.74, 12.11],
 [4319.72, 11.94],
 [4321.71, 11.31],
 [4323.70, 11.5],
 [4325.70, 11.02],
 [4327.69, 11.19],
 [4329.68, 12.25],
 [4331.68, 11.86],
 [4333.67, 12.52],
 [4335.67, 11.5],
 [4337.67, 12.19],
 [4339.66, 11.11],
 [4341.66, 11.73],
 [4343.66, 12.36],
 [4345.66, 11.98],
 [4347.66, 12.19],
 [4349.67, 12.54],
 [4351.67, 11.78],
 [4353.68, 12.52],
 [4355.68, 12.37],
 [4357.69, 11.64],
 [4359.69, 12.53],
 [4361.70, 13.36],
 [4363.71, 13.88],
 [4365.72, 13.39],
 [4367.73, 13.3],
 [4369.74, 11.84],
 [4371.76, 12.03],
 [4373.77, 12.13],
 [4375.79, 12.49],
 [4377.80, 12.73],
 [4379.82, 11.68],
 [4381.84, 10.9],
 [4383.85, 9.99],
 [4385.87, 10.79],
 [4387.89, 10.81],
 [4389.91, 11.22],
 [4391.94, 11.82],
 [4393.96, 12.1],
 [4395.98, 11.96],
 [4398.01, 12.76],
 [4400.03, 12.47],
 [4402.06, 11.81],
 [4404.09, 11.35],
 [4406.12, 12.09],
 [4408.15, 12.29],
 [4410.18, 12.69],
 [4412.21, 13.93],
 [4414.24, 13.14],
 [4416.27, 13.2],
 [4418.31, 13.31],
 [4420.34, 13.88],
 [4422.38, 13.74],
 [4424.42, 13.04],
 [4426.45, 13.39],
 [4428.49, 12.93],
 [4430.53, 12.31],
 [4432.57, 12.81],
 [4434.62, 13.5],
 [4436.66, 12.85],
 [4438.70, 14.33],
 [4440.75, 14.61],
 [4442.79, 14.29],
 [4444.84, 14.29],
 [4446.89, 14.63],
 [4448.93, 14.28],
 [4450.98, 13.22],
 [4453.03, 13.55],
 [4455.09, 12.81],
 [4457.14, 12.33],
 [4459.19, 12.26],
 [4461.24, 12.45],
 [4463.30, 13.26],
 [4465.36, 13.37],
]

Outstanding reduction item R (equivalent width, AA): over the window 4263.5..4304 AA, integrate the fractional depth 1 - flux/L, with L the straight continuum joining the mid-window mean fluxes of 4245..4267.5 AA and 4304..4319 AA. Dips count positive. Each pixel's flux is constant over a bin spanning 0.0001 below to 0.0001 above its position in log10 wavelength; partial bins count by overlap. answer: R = 1.1 AA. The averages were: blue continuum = 10.7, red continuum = 9.32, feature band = 9.76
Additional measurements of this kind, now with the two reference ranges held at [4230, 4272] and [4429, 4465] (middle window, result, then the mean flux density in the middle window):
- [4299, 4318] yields 4.4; 8.74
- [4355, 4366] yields -0.6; 12.8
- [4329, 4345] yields -0.2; 11.9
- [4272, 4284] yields 0.8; 10.3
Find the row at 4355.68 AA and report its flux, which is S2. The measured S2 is 12.37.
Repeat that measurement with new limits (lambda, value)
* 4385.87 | 10.79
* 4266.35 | 11.2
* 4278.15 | 10.51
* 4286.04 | 10.28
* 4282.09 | 11.05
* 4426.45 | 13.39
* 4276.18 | 10.23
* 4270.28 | 10.45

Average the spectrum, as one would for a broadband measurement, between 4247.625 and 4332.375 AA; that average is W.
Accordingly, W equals 10.1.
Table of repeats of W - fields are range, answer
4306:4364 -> 11.5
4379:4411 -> 11.7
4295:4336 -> 10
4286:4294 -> 9.77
